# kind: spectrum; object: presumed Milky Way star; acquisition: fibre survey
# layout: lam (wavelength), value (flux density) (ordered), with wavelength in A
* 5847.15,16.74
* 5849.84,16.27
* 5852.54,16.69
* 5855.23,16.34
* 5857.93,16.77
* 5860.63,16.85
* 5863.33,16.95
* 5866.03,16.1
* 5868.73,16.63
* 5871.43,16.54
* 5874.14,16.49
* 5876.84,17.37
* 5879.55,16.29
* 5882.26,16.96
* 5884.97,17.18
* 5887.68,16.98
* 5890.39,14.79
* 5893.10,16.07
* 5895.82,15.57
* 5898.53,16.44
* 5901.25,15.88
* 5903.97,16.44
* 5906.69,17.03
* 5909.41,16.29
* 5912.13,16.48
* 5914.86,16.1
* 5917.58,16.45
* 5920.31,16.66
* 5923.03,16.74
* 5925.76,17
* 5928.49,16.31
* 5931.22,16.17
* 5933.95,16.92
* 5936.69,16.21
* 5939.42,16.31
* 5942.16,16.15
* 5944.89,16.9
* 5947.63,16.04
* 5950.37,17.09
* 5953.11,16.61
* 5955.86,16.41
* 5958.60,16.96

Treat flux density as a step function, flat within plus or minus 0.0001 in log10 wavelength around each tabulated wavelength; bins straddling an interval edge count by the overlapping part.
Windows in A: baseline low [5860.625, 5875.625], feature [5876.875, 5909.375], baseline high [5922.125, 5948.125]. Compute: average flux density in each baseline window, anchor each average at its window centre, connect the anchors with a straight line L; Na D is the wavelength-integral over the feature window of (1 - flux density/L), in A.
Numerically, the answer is 0.3 A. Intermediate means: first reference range 16.6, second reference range 16.5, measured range 16.4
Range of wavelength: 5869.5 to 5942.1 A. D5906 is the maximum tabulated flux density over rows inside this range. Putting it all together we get 17.37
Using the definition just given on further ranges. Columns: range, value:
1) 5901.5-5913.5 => 17.03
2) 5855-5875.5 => 16.95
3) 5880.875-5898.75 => 17.18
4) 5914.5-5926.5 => 17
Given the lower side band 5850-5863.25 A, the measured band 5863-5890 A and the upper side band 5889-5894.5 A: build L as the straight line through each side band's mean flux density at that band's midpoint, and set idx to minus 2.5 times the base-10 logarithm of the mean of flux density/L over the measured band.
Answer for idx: -0.05 mag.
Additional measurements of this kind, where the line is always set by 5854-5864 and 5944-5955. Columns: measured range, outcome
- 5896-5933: 0.014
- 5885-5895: 0.039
